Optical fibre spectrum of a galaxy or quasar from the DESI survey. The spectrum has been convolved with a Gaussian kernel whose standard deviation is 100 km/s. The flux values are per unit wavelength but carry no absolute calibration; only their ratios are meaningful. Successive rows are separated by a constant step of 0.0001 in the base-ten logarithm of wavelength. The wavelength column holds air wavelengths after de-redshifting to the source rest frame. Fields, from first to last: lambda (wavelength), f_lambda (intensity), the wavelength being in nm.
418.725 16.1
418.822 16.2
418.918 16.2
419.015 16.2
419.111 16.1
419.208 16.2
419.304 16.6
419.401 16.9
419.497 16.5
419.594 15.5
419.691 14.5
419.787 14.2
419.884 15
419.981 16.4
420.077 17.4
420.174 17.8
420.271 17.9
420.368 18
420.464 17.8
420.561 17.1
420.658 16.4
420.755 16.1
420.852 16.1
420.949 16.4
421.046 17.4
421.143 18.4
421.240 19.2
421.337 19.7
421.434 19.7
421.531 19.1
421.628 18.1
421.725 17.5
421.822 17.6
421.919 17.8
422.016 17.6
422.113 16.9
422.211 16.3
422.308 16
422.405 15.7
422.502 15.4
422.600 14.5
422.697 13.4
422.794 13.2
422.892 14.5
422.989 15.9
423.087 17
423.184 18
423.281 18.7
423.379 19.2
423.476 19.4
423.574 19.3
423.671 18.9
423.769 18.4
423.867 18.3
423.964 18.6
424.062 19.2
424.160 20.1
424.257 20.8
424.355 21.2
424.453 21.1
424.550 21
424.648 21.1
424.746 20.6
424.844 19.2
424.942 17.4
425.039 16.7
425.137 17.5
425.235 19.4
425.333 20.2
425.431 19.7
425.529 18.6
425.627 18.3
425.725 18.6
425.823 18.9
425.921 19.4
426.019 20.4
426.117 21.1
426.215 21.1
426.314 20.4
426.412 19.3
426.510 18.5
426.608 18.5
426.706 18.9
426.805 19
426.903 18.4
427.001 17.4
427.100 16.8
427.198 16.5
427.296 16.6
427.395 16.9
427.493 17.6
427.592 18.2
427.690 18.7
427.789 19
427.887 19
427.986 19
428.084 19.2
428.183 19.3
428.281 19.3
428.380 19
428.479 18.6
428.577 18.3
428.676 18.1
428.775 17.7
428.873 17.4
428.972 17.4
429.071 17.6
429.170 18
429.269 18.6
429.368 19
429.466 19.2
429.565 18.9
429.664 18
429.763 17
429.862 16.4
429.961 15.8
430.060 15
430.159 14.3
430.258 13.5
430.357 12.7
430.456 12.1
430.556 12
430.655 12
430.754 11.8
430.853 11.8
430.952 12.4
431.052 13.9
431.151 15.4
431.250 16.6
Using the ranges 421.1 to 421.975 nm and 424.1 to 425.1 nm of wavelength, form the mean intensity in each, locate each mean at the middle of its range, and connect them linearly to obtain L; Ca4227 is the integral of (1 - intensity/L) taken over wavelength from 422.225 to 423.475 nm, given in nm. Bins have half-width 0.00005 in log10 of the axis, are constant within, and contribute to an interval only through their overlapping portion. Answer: 0.20 nm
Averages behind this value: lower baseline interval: 18.6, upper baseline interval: 19.9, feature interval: 16.1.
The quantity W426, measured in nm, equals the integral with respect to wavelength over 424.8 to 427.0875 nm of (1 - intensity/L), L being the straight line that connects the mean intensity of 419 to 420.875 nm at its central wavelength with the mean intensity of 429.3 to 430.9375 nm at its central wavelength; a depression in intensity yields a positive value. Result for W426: -0.499 nm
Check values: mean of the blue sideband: 16.4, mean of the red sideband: 15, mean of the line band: 19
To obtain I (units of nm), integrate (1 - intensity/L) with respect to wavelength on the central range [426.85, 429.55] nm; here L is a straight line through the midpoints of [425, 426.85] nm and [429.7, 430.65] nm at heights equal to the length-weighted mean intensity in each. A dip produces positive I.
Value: -0.28 nm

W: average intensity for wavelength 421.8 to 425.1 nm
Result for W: 17.9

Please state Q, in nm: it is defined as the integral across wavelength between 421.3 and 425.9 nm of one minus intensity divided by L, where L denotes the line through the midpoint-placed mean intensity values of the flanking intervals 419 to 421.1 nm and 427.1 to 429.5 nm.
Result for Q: -0.250 nm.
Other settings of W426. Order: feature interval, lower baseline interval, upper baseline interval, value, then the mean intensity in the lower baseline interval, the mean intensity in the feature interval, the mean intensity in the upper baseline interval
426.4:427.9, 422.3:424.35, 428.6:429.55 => -0.009 nm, 17.5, 18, 18.1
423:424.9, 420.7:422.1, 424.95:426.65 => -0.078 nm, 17.9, 19.4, 19.2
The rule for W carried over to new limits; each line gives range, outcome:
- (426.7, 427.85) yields 17.8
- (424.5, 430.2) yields 18.5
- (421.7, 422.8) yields 16.1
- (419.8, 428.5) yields 18.2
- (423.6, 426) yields 19.3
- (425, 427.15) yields 19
